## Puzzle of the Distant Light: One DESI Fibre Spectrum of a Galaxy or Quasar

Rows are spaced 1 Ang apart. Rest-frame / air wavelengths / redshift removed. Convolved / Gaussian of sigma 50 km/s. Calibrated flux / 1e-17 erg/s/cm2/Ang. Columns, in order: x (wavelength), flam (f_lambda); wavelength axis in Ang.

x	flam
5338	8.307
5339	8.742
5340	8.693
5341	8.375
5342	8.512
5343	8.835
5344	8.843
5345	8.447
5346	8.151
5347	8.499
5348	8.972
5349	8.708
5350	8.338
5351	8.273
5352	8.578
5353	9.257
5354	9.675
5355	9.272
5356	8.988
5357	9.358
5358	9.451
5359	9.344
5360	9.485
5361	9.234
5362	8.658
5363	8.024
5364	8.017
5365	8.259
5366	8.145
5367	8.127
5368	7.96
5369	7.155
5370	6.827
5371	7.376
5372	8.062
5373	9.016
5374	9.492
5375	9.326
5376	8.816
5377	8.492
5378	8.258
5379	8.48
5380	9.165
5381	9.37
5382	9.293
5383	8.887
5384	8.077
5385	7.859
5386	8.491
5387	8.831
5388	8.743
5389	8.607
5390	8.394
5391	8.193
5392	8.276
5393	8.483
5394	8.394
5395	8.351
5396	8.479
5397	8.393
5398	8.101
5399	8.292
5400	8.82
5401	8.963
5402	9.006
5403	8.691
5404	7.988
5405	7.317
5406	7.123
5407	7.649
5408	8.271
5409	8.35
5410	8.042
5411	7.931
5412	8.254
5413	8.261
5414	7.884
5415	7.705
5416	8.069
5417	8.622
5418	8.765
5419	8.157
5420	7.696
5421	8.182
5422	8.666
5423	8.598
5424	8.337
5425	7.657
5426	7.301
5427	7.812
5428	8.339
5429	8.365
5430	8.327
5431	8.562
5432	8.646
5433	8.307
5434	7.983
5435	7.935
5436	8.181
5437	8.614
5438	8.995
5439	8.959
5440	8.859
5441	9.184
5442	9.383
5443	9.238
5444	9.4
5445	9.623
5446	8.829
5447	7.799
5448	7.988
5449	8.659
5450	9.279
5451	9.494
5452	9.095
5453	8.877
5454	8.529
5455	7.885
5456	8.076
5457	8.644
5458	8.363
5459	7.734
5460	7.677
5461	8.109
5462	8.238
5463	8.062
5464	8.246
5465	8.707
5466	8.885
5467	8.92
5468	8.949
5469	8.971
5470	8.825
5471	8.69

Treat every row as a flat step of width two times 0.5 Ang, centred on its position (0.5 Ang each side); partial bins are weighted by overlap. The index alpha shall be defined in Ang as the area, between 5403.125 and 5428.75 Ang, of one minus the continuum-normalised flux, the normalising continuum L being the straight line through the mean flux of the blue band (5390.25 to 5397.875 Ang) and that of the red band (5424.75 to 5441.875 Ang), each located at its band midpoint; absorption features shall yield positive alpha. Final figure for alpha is 1.0 Ang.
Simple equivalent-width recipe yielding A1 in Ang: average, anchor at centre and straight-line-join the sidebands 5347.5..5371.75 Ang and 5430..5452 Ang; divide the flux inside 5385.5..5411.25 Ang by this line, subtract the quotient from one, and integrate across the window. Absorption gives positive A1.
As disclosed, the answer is 0.99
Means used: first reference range 8.56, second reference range 8.76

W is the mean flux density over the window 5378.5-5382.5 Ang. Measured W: 9.08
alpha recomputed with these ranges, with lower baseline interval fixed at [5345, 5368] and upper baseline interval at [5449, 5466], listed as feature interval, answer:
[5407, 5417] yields 0.6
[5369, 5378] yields 0.4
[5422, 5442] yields 0.3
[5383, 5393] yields 0.3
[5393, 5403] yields 0.1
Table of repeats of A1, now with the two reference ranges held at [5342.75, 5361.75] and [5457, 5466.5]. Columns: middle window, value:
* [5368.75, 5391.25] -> 0.6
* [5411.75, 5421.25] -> 0.4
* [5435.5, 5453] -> -1.2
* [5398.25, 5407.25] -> 0.4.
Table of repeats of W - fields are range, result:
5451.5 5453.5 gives 8.99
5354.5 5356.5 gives 9.13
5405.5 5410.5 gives 7.89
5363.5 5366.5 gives 8.14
